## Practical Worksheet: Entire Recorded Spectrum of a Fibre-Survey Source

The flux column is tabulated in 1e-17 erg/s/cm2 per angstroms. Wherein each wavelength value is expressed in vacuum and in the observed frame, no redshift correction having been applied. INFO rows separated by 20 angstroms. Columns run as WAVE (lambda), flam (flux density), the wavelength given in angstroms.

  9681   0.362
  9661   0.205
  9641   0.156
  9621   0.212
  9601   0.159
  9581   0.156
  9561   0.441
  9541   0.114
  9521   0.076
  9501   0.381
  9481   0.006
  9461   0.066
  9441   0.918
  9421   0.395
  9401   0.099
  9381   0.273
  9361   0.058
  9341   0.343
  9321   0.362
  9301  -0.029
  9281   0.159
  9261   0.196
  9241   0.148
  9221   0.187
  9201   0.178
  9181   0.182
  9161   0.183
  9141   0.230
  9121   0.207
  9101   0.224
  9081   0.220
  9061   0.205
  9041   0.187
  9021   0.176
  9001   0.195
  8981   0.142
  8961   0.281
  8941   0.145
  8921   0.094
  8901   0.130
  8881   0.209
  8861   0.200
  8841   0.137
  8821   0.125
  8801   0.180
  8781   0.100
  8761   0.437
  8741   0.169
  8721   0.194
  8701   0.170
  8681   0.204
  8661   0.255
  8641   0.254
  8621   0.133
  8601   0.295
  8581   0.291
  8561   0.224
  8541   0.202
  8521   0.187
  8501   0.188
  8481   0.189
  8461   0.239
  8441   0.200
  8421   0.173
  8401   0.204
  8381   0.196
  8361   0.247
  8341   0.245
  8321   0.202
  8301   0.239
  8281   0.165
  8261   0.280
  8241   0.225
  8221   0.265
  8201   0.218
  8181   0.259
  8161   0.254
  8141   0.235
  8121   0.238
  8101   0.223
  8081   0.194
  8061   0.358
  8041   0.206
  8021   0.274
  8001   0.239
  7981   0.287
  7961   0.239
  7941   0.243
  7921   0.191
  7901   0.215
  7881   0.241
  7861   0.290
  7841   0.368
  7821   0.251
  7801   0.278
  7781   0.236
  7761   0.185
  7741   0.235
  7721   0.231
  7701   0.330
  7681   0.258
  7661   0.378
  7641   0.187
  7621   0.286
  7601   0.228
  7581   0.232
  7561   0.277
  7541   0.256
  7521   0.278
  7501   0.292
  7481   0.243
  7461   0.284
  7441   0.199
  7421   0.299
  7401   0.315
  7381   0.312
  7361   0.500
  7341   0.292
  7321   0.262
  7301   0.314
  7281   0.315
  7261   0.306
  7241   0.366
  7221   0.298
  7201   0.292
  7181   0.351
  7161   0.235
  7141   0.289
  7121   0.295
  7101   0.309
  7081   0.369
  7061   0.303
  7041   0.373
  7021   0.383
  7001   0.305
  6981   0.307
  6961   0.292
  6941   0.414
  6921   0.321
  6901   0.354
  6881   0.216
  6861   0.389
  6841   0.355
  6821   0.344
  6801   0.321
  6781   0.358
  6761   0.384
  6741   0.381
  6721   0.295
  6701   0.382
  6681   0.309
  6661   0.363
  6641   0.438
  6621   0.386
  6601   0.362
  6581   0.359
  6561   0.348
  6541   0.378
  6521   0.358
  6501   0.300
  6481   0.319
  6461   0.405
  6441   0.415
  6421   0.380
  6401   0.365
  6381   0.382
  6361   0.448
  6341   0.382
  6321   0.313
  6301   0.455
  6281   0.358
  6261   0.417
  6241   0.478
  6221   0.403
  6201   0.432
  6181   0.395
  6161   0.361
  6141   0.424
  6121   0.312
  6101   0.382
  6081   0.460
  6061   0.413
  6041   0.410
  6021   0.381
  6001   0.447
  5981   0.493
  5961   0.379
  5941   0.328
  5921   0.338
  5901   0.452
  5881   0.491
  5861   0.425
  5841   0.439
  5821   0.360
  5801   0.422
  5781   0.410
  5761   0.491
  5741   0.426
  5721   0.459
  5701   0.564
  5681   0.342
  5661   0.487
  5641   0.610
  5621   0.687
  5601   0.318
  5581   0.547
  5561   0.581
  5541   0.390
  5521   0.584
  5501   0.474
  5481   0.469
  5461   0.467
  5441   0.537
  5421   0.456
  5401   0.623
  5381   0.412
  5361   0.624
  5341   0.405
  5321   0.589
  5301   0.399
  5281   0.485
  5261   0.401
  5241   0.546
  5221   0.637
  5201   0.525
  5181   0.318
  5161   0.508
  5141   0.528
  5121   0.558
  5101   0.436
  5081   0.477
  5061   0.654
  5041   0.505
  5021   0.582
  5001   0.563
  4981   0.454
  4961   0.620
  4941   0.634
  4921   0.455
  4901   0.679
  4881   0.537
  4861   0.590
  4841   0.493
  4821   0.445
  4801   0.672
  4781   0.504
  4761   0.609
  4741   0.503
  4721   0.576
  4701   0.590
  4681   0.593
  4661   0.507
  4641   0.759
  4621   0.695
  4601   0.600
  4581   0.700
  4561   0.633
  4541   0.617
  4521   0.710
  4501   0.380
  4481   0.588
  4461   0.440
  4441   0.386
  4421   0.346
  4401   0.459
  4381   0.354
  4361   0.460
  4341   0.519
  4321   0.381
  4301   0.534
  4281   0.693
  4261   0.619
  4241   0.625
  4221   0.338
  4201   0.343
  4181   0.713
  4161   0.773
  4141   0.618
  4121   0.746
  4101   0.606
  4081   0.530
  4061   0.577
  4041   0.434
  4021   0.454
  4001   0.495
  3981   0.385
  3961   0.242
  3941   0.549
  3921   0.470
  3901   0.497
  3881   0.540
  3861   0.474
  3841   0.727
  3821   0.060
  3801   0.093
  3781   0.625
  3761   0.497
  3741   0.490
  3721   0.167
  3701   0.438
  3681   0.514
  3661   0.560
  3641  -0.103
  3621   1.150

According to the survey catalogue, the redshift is 0.122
